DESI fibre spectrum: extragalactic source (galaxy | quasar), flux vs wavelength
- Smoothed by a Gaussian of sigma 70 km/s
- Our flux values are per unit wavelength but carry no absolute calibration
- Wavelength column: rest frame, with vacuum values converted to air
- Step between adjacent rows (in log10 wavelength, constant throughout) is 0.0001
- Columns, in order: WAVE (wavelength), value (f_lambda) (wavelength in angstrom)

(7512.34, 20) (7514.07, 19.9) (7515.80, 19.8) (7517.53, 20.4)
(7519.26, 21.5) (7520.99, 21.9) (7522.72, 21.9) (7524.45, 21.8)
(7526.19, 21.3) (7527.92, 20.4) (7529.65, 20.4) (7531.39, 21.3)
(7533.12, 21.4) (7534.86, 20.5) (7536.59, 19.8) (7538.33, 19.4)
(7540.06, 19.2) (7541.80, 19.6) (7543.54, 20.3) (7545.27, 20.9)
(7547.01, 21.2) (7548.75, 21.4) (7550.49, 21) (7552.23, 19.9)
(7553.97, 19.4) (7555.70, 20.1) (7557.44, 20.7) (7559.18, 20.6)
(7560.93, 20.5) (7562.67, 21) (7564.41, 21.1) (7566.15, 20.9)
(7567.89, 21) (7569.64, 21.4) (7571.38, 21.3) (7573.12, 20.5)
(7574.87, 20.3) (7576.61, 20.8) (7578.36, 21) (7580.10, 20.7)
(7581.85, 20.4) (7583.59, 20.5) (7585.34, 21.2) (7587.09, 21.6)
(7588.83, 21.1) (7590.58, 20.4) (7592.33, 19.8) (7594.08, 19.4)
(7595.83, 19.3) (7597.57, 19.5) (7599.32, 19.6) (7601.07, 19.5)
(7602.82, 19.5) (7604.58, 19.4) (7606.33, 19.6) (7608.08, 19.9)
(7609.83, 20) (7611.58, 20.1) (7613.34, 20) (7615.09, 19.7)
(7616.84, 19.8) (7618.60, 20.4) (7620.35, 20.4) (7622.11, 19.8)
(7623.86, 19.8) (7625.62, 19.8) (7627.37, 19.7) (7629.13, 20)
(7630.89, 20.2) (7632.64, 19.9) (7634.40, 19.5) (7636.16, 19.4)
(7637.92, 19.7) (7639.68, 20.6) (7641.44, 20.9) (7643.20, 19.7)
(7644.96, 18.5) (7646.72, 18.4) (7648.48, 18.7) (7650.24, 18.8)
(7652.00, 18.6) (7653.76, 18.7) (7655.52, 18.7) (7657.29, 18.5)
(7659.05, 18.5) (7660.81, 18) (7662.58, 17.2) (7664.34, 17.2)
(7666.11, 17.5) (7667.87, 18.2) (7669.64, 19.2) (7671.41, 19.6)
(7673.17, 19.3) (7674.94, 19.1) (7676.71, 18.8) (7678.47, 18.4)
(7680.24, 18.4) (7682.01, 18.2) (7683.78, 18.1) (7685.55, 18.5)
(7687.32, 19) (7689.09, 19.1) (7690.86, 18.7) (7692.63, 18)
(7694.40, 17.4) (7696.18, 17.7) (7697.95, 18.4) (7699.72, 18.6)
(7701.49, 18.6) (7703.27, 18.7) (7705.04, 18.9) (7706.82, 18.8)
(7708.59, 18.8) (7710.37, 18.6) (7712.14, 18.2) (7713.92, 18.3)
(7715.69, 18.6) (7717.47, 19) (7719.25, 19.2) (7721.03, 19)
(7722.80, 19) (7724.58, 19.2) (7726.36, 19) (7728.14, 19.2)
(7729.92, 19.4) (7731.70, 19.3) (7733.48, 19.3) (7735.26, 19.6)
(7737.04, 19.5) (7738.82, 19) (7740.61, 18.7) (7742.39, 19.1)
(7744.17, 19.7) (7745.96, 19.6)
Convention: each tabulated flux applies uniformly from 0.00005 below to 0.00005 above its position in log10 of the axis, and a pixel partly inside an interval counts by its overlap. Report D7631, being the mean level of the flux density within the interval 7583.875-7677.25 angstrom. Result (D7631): 19.5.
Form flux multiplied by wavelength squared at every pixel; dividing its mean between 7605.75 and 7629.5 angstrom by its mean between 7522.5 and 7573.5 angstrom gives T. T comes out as 0.98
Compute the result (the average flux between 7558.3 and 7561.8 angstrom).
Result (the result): 20.5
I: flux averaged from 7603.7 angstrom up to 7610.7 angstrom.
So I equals 19.7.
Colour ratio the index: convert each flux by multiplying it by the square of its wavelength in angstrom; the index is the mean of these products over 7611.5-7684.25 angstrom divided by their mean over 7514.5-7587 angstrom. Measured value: 0.95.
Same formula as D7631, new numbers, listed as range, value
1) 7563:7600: 20.6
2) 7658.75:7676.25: 18.4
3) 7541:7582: 20.7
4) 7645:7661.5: 18.6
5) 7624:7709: 18.8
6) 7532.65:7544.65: 20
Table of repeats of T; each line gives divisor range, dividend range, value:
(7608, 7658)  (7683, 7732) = 0.97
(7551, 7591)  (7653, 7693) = 0.92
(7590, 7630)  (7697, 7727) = 0.97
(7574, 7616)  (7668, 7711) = 0.95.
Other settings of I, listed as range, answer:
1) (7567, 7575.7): 20.9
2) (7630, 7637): 19.8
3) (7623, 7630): 19.8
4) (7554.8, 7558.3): 20.4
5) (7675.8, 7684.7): 18.4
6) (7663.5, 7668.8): 17.6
